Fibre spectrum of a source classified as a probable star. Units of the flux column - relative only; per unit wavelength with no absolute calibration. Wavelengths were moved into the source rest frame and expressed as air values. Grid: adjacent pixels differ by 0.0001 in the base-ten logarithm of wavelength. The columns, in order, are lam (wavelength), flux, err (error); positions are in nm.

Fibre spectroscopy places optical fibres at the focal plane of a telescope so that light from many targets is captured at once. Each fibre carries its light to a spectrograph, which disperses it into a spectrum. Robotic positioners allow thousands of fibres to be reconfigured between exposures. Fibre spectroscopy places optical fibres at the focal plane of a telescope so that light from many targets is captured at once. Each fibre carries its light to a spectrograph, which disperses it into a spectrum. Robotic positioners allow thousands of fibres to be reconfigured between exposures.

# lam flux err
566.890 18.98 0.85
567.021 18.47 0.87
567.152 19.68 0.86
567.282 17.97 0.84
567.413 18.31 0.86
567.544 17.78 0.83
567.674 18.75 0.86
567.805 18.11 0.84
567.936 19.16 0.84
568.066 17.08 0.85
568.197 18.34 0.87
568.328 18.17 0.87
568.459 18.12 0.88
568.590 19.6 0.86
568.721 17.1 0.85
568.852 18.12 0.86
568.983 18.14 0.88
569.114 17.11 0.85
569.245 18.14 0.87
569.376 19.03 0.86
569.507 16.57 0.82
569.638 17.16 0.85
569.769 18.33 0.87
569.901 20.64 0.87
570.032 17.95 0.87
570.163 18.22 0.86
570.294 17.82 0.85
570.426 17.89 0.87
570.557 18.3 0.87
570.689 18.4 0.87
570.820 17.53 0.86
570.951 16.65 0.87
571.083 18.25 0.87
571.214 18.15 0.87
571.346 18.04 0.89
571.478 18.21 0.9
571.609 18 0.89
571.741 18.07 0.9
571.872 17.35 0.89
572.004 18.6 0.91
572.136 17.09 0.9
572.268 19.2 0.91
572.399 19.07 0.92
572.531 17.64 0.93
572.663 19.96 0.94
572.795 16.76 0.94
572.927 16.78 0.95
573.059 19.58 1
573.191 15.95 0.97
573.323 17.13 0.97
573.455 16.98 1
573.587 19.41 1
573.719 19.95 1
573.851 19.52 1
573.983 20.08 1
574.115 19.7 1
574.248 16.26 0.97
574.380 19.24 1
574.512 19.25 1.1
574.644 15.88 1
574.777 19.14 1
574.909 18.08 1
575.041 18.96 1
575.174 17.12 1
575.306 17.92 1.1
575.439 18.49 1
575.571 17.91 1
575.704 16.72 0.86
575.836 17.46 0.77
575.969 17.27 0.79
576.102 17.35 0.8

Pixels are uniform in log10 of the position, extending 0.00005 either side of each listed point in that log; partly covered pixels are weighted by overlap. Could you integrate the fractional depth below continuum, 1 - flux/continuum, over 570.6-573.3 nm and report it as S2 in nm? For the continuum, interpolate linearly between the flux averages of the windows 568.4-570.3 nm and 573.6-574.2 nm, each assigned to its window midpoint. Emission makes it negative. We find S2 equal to 0.150 nm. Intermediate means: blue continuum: 18.2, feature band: 18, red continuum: 19.7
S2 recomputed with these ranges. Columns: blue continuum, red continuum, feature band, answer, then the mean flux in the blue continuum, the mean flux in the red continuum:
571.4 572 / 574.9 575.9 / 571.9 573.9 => -0.03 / 18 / 17.8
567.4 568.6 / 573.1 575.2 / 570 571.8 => 0.03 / 18.3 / 18.3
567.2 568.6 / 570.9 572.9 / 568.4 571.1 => 0.02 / 18.3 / 18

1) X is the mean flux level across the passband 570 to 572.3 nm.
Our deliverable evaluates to 18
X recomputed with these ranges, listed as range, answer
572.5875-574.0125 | 18.3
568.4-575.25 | 18.2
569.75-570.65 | 18.4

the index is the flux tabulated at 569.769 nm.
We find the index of 18.33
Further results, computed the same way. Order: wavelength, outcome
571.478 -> 18.21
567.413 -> 18.31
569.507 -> 16.57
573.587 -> 19.41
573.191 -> 15.95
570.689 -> 18.4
